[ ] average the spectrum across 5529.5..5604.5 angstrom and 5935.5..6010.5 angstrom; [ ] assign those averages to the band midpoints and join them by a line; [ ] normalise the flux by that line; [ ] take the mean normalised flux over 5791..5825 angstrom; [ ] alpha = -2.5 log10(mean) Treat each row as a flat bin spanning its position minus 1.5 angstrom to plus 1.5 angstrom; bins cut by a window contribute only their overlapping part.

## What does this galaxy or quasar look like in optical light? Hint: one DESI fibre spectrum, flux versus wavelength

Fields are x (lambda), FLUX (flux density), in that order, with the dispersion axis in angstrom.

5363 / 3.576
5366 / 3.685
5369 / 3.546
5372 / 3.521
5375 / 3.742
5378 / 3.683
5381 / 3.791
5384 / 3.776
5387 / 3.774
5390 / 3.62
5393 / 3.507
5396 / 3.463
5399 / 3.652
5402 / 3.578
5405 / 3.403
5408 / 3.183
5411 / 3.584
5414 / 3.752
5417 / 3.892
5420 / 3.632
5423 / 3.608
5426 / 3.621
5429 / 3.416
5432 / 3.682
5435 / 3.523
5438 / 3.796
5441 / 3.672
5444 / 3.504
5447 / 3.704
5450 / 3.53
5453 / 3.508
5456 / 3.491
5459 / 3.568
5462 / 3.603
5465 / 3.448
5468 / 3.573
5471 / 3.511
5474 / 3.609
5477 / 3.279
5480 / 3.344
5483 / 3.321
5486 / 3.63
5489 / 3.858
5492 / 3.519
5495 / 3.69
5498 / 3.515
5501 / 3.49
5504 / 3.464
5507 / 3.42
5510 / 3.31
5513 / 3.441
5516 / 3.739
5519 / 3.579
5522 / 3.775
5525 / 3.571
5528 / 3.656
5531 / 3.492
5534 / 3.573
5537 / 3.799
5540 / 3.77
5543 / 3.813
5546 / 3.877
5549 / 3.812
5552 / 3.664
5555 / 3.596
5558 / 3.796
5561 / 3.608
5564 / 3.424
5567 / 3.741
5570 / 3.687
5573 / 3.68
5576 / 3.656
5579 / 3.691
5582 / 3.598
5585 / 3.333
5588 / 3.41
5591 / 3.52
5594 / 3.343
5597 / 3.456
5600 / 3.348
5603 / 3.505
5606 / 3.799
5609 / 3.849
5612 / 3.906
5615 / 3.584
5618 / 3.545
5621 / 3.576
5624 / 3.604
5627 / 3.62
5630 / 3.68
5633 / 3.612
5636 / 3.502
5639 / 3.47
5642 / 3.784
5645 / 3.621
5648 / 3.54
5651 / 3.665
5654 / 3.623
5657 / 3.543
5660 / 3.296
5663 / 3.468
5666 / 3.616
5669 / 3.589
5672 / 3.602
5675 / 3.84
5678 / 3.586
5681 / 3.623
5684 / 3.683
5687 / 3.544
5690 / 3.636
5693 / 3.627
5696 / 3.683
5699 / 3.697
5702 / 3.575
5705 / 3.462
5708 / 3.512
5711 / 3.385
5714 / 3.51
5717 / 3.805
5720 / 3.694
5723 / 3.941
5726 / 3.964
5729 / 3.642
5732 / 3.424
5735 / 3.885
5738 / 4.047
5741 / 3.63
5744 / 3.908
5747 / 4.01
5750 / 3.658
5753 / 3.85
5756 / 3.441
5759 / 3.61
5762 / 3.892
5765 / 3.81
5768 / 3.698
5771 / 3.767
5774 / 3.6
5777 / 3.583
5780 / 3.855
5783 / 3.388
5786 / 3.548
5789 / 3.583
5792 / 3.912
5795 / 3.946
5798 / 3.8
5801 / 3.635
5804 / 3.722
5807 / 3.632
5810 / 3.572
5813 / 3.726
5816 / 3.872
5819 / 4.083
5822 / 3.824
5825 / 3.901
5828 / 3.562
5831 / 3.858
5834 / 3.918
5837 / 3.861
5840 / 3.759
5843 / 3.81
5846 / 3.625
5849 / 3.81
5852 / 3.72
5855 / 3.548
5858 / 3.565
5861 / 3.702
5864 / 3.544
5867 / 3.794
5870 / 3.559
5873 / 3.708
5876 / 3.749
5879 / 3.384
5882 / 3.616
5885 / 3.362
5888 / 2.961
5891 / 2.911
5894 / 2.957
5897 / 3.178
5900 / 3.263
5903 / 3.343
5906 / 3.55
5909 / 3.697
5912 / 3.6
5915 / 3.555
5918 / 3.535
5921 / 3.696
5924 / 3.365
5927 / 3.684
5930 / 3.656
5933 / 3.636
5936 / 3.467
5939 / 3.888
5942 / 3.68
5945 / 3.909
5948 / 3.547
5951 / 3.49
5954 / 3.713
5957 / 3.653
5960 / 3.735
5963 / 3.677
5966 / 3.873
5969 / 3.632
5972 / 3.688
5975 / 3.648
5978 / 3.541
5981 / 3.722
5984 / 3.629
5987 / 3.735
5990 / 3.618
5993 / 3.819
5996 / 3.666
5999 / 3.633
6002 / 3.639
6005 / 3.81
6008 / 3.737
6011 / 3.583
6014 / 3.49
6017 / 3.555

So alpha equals -0.041 mag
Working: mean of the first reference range 3.61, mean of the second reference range 3.69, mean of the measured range 3.8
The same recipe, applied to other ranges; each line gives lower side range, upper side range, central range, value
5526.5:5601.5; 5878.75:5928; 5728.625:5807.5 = -0.07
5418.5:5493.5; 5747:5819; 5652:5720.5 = 0.02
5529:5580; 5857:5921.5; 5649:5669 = 0.02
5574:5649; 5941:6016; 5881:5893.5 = 0.15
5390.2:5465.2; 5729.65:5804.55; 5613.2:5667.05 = 0.03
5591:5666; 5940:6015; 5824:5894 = 0.01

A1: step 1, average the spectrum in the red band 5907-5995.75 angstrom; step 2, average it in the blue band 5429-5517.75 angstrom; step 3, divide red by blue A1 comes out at 1.0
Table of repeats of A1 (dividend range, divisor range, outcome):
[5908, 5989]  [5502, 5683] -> 1.01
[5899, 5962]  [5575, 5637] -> 1.01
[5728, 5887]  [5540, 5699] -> 1.03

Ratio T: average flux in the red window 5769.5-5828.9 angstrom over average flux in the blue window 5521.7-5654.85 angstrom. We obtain 1.0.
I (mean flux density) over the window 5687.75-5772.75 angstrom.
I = 3.7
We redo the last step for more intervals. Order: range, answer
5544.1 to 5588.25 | 3.65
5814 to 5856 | 3.8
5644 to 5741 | 3.64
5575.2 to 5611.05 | 3.55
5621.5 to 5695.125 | 3.6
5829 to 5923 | 3.55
